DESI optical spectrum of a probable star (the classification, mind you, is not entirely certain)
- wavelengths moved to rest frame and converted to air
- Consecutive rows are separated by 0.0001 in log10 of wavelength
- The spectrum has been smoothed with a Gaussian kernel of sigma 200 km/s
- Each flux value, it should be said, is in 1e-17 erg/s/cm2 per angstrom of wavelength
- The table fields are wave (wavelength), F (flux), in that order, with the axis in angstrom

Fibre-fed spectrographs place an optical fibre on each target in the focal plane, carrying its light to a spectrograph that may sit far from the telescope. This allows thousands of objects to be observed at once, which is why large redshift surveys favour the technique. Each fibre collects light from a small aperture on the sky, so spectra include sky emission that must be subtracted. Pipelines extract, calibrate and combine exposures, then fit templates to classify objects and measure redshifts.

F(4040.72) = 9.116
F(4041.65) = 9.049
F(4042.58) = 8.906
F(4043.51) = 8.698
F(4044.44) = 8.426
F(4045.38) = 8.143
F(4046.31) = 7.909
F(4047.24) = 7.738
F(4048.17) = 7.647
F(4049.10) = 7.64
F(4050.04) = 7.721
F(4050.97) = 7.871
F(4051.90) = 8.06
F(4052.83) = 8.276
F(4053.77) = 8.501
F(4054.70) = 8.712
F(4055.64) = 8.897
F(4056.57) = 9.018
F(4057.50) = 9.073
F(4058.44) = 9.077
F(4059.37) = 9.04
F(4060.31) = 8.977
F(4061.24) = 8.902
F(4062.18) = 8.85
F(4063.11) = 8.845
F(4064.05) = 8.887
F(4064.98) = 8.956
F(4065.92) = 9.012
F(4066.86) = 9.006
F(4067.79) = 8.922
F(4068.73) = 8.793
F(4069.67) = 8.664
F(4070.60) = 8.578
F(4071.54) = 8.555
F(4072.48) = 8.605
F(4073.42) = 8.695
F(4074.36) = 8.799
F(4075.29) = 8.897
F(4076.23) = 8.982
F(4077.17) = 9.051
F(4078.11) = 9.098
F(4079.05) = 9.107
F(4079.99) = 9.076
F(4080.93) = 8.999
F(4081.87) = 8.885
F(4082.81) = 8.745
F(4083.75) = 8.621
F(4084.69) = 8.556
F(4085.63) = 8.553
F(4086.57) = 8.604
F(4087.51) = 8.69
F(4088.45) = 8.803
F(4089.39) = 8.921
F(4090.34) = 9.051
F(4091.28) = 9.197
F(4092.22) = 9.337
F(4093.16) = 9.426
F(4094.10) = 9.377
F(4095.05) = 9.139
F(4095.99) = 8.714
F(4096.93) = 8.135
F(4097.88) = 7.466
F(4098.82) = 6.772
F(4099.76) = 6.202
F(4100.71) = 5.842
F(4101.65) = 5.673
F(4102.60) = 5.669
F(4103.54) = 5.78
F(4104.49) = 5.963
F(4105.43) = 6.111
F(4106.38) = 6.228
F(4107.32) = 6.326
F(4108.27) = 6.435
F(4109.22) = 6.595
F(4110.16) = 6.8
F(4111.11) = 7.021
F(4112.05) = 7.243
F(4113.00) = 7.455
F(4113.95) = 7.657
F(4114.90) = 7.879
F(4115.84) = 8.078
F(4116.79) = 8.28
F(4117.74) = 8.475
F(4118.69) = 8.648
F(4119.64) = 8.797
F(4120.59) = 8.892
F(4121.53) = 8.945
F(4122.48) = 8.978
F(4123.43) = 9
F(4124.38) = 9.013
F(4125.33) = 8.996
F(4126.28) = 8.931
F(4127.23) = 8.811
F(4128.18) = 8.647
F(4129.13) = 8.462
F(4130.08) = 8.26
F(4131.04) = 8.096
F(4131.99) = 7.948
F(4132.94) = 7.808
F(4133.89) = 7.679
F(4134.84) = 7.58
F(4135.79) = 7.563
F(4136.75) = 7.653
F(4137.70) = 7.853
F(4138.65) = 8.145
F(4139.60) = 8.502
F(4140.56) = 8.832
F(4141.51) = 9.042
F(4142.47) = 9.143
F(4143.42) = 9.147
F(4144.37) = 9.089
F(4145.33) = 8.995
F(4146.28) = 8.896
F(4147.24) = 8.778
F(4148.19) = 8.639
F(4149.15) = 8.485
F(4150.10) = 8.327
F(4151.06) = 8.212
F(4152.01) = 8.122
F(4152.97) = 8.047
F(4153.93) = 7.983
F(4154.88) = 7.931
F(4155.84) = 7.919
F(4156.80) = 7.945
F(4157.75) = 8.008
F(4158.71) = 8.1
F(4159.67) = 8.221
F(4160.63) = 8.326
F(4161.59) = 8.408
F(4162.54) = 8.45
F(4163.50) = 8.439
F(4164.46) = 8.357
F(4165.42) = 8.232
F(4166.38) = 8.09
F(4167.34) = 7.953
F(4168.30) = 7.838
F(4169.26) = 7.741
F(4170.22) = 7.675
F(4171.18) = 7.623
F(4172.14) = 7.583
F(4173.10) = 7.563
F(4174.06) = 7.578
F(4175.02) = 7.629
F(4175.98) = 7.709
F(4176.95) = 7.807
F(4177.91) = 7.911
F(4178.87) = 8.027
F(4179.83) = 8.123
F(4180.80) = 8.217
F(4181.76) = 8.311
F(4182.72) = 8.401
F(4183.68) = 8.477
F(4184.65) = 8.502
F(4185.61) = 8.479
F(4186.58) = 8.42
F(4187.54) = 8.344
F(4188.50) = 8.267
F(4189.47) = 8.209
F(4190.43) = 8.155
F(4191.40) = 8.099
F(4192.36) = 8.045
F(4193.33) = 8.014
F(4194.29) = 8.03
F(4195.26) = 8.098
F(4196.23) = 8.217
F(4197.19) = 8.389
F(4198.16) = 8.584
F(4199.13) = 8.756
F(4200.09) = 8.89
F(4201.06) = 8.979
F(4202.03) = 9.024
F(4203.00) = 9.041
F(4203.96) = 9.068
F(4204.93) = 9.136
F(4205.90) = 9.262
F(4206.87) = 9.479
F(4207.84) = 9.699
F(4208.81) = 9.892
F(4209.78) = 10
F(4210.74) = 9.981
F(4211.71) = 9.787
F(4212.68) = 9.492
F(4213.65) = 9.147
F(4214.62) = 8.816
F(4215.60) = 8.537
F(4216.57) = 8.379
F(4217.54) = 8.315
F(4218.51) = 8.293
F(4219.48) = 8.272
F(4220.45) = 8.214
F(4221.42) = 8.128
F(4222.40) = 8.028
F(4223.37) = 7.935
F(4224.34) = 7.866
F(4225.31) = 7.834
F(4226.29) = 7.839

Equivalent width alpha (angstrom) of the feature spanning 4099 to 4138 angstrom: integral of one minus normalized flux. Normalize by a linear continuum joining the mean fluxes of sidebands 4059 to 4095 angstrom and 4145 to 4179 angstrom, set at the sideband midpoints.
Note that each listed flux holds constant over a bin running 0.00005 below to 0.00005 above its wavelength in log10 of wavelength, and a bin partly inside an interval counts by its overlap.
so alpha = 4.1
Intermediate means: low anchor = 8.9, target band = 7.61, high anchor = 8.1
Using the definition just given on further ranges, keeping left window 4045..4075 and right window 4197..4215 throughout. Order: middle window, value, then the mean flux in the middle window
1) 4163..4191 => 3.3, 8.06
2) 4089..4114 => 4.1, 7.34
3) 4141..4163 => 1.4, 8.45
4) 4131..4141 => 1.1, 7.96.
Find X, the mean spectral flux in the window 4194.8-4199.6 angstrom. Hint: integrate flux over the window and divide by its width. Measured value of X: 8.4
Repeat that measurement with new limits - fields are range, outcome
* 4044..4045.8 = 8.25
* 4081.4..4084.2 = 8.75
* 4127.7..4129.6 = 8.56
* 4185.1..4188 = 8.42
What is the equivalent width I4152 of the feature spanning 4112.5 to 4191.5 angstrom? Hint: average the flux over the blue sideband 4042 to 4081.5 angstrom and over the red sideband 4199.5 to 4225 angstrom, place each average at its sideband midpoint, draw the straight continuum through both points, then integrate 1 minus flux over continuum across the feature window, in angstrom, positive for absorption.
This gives 4.9 angstrom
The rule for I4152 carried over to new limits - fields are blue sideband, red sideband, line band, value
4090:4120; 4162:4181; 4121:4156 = -3.4 angstrom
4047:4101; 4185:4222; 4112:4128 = 0.3 angstrom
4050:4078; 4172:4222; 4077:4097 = -0.5 angstrom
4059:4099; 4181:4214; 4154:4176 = 2.0 angstrom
